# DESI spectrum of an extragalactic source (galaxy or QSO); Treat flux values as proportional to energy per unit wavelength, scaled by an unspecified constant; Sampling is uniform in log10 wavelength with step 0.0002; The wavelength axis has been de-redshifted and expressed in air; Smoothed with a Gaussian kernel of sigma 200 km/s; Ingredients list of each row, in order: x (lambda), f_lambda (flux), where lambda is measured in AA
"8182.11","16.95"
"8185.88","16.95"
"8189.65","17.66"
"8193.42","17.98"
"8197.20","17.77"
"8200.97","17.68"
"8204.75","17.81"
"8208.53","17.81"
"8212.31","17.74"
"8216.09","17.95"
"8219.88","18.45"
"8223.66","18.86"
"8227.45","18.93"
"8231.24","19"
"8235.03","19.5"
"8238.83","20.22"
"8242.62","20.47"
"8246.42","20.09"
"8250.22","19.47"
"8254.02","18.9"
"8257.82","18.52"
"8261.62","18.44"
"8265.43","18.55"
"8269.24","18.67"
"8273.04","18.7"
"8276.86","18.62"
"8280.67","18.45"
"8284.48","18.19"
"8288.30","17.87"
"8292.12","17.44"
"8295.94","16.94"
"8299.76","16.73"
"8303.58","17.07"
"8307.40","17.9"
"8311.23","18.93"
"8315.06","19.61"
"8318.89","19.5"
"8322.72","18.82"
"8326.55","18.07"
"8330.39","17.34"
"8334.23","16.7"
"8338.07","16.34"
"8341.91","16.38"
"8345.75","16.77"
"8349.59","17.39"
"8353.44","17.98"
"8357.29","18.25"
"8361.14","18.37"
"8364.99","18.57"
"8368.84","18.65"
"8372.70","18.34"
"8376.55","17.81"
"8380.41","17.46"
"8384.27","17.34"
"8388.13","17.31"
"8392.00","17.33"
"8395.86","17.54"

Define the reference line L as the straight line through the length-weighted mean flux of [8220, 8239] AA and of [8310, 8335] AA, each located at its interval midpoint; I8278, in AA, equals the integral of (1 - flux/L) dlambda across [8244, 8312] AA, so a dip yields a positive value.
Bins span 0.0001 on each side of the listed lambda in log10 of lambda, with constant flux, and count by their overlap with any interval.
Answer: 1.8 AA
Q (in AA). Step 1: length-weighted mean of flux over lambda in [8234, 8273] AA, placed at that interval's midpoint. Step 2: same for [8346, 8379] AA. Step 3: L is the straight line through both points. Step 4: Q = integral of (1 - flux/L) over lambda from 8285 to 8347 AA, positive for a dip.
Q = 3.0 AA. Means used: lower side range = 19.3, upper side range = 18.1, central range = 17.7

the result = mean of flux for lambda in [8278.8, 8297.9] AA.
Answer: 17.8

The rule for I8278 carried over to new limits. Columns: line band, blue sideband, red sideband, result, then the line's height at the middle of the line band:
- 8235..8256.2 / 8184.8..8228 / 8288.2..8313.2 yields -2.38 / 17.8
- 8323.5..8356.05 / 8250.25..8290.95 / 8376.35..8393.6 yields 1.17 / 17.8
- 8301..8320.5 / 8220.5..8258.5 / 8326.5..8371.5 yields -0.35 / 18.2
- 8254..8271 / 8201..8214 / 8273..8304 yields -0.79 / 17.8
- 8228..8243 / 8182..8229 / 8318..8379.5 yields -1.48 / 17.9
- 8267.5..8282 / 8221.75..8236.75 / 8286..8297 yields -0.58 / 17.9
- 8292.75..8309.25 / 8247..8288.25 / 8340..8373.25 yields 1.06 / 18.4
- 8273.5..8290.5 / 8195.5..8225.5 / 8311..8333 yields 0.10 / 18.4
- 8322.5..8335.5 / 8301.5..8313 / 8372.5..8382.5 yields 0.18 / 17.9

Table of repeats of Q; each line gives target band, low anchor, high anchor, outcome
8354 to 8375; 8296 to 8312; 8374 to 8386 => -1.0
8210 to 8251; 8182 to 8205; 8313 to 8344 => -3.5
